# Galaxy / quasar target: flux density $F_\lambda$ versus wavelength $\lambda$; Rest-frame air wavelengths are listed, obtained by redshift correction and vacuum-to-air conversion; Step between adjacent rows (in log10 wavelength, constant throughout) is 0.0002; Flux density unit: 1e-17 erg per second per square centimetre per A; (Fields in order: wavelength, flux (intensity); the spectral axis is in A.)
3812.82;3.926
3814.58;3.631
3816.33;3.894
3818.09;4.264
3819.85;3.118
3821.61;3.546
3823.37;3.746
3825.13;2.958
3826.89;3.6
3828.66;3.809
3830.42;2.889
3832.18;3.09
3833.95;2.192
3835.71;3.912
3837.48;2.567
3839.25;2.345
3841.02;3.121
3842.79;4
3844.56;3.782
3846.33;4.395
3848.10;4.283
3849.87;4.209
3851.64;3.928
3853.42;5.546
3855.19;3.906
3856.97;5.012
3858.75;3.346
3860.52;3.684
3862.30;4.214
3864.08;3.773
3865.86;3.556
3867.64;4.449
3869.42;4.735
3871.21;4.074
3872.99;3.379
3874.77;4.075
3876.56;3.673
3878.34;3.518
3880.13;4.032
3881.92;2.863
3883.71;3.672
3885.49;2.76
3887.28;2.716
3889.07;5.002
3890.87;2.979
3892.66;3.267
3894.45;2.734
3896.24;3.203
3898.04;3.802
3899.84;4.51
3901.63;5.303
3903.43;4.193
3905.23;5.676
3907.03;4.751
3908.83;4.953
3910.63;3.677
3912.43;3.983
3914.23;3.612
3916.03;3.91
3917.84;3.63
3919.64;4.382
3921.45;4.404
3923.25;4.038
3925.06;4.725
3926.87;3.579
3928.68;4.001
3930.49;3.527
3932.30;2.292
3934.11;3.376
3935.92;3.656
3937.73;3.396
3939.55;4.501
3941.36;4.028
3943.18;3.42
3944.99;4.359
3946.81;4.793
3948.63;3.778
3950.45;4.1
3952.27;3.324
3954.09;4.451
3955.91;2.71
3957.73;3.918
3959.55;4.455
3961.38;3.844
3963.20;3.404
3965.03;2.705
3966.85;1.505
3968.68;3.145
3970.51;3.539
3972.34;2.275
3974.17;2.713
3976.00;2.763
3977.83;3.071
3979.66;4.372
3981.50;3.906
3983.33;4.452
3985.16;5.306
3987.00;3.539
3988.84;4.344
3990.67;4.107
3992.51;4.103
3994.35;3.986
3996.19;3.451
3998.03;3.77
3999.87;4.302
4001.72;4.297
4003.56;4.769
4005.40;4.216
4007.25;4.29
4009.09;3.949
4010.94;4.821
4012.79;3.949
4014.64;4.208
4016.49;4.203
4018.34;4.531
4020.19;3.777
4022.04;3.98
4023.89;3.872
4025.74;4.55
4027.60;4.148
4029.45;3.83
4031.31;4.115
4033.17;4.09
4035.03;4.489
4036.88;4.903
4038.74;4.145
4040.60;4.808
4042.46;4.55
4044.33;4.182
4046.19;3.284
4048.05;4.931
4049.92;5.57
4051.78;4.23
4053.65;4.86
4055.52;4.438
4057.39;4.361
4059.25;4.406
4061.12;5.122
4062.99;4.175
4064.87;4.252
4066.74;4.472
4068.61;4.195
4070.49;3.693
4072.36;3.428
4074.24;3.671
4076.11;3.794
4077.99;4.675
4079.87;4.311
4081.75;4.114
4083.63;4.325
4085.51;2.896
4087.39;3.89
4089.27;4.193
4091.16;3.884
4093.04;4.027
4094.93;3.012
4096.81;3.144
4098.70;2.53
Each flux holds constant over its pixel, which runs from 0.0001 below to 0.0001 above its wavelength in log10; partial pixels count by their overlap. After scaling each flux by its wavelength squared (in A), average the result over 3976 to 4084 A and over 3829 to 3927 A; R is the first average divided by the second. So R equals 1.18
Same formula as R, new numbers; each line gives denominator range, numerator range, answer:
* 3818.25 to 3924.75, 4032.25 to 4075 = 1.25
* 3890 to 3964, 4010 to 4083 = 1.16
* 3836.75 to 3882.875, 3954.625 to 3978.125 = 0.85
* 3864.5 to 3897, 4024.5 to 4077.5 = 1.31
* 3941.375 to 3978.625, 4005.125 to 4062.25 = 1.32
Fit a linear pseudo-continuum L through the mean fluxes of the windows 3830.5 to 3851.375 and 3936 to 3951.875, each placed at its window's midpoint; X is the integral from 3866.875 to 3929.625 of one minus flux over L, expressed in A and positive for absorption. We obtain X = -3.3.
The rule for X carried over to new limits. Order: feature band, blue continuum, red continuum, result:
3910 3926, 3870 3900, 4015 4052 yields -1.5 A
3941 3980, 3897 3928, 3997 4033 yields 7.2 A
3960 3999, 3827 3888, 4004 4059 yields 5.6 A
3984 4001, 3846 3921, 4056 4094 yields -0.2 A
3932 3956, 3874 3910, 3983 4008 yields 1.5 A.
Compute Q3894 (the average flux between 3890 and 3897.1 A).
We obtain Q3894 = 3.05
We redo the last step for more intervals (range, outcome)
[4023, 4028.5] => 4.19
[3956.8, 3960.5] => 4.17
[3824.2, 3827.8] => 3.28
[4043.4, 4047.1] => 3.74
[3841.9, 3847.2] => 4.06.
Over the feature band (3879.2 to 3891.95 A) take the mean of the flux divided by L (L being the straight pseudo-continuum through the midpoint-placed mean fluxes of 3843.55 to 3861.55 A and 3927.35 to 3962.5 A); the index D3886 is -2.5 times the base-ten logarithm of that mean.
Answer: 0.18 mag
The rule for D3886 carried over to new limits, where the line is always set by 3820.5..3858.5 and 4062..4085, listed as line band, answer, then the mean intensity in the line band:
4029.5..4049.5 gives -0.09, 4.36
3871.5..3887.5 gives 0.08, 3.47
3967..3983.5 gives 0.21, 3.22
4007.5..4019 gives -0.08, 4.27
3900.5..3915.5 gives -0.19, 4.5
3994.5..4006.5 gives -0.05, 4.13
